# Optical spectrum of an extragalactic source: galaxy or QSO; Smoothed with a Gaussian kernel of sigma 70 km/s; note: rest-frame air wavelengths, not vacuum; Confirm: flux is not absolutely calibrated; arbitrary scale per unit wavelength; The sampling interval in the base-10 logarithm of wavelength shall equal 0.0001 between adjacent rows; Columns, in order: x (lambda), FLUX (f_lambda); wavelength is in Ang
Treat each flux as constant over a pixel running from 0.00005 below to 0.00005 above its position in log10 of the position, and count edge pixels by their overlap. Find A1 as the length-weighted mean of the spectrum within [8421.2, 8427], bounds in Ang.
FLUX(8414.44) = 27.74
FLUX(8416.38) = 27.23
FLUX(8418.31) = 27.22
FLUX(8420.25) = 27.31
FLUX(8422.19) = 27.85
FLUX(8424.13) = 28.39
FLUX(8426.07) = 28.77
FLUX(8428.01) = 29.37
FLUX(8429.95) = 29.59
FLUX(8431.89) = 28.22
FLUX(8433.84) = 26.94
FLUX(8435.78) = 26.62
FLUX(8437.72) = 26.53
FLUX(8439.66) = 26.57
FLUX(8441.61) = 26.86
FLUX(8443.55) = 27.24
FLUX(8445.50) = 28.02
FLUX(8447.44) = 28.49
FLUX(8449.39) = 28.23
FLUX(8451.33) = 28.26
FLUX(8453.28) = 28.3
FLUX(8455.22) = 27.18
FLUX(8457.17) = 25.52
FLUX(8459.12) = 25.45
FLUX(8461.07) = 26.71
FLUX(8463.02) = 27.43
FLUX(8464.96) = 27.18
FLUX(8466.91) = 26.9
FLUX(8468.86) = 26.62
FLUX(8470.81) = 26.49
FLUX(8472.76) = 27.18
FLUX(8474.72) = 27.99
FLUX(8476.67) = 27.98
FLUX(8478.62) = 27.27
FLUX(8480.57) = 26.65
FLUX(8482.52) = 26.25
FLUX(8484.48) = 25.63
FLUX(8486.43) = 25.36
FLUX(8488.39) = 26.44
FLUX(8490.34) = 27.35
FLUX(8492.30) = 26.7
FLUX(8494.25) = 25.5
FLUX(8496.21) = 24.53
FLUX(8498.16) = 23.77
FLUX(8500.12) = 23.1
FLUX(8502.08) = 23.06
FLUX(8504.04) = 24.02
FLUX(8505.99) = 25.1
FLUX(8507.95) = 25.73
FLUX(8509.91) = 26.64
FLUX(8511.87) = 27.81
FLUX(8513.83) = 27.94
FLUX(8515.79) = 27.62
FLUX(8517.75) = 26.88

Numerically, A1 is 28.3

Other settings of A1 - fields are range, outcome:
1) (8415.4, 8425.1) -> 27.6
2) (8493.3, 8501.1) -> 24.2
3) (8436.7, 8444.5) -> 26.8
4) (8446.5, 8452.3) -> 28.3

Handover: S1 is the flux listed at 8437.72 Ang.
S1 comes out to 26.53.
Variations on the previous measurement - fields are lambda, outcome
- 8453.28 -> 28.3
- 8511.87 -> 27.81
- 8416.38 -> 27.23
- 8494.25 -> 25.5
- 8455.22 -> 27.18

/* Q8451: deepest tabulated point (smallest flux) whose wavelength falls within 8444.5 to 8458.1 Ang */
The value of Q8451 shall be 25.52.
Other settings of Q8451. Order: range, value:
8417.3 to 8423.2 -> 27.22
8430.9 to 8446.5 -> 26.53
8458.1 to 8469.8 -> 25.45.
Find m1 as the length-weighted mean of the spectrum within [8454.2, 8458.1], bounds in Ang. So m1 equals 26.4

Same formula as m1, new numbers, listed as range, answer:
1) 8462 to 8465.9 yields 27.4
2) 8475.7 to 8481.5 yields 27.3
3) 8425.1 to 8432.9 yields 29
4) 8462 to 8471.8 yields 26.9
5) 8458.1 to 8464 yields 26.5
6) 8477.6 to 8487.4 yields 26.3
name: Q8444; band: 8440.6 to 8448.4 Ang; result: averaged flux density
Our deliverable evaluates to 27.6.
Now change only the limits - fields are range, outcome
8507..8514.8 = 27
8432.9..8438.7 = 26.7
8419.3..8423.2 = 27.6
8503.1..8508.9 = 25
